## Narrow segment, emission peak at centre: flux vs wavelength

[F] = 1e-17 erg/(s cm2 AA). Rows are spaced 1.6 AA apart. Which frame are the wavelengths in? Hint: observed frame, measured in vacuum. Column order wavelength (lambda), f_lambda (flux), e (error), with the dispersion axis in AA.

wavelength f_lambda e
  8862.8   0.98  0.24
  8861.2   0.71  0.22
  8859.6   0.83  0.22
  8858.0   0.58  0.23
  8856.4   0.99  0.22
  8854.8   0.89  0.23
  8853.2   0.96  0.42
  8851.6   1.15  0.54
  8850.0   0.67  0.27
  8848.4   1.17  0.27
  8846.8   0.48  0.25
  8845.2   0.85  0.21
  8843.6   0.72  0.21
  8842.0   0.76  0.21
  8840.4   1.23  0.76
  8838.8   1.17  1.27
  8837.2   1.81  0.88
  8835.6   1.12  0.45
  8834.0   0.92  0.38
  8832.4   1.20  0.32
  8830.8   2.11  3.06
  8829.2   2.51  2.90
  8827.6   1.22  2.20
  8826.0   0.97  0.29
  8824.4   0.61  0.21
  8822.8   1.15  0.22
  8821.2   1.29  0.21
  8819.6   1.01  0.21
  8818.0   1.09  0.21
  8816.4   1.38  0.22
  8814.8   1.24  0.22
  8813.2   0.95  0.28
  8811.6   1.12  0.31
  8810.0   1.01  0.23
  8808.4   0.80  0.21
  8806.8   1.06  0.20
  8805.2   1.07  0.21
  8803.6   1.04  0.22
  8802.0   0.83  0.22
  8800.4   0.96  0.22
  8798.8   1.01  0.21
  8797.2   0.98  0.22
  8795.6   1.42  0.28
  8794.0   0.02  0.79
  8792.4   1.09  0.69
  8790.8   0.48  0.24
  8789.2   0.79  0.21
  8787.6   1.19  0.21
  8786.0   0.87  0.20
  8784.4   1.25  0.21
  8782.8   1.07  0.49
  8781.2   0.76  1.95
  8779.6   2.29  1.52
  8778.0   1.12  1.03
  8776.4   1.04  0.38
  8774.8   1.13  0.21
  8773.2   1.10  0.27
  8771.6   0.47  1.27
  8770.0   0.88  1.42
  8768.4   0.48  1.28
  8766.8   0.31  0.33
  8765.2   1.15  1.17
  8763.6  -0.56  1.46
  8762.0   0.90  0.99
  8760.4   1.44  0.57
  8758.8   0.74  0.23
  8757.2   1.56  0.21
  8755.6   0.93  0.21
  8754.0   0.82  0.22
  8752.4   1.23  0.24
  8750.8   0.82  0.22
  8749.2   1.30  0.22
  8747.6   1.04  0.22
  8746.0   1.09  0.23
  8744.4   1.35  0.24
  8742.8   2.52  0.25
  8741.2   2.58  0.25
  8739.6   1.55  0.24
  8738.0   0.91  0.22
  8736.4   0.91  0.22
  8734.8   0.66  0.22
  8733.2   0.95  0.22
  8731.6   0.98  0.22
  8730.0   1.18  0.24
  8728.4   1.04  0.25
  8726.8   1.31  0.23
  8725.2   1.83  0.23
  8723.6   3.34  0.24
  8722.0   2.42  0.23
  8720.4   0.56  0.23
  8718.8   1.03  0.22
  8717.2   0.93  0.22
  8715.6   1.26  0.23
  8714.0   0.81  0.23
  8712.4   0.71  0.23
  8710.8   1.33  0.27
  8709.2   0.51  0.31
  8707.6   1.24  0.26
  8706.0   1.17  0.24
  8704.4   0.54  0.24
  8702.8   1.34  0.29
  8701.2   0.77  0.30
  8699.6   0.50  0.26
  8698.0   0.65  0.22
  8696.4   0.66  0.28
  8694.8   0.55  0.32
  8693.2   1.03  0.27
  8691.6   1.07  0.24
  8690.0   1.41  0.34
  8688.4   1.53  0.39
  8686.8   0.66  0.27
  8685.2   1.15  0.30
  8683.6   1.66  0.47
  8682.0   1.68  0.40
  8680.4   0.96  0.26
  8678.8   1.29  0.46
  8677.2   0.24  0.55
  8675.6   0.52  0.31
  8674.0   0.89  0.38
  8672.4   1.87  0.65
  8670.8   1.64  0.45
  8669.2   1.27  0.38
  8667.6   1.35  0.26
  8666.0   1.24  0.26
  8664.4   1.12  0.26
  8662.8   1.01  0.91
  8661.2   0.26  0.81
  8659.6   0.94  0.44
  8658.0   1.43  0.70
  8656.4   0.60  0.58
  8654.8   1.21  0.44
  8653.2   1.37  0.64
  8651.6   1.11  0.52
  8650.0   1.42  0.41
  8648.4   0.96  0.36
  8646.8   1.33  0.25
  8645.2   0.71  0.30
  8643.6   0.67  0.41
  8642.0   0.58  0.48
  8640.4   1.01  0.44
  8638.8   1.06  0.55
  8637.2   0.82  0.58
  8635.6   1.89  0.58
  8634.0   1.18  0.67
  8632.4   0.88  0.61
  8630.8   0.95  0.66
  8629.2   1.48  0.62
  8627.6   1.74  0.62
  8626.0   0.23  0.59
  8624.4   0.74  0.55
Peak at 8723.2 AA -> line [S II]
